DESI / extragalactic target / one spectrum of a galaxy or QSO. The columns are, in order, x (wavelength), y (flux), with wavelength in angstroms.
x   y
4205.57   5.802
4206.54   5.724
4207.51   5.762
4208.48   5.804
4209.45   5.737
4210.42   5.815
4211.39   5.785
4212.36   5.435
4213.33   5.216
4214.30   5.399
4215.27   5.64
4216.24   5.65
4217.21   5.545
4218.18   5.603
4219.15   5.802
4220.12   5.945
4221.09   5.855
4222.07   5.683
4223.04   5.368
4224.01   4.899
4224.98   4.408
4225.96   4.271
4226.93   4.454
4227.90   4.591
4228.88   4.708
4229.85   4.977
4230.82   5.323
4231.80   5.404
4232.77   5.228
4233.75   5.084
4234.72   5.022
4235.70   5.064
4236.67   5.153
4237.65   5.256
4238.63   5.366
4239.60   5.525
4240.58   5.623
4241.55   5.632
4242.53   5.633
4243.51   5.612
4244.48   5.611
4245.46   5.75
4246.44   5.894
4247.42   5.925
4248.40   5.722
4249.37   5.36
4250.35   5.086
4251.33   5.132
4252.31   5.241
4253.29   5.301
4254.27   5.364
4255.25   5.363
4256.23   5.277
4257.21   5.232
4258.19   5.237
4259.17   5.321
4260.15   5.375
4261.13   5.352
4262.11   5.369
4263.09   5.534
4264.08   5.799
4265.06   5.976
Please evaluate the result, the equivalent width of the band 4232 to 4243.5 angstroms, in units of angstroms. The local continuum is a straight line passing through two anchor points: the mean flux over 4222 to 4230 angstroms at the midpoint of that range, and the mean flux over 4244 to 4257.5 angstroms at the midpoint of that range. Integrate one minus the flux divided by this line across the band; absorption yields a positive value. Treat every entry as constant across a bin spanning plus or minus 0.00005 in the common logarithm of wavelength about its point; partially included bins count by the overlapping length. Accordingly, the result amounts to -0.6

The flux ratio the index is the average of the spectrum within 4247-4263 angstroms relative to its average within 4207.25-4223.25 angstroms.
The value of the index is 0.95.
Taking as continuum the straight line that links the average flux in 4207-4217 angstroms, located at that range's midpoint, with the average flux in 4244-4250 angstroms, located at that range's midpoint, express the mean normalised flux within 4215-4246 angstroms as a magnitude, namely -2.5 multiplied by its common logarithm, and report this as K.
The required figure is 0.07 mag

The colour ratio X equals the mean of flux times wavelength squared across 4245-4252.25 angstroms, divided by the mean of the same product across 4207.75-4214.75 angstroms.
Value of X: 1.00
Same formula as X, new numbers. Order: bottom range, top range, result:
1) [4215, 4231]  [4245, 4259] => 1.05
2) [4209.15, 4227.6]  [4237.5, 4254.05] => 1.04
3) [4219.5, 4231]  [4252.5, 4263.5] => 1.07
